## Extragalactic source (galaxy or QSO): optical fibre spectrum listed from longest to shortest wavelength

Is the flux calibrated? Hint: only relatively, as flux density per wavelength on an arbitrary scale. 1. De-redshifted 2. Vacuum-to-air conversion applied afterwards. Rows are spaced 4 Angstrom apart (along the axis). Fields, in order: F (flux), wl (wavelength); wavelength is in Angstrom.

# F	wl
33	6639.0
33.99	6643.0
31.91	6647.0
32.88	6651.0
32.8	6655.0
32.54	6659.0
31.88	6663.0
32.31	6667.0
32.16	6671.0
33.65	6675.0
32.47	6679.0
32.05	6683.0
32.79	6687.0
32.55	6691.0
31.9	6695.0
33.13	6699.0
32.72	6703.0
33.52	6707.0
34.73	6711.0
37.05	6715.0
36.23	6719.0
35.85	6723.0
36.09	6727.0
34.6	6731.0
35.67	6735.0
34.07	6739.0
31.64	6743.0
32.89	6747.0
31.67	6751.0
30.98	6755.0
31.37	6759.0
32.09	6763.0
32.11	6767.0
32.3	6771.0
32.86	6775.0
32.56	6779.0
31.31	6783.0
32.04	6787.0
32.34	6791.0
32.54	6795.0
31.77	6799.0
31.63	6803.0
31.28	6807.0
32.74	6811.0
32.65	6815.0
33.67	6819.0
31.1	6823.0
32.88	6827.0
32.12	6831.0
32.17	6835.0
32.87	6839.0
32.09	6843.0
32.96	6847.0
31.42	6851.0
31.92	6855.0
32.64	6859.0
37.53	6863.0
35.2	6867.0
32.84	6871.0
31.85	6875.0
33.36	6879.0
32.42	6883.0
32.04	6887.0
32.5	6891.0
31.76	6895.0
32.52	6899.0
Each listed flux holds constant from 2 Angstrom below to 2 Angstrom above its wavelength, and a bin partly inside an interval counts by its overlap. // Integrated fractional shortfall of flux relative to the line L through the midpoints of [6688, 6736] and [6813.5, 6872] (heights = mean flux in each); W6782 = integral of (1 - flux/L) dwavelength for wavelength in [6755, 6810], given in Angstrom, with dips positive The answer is 2.7 Angstrom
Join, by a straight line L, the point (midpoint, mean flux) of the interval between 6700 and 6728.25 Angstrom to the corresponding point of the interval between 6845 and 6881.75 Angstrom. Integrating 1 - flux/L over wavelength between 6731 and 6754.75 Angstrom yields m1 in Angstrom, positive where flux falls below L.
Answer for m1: 1.09 Angstrom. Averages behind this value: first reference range 35.1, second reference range 33.3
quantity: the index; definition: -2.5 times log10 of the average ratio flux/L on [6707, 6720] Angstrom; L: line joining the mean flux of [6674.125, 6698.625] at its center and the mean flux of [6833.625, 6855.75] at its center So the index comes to -0.10 mag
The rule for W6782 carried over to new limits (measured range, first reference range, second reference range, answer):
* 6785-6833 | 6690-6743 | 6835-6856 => 0.9 Angstrom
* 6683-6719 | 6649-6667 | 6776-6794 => -1.4 Angstrom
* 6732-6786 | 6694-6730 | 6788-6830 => 1.7 Angstrom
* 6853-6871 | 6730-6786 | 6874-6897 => -1.0 Angstrom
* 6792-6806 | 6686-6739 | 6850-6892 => 0.7 Angstrom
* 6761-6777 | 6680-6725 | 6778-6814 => 0.1 Angstrom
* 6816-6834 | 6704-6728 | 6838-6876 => 0.7 Angstrom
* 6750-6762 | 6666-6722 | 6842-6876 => 0.7 Angstrom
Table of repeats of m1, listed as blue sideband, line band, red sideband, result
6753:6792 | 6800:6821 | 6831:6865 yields 0.05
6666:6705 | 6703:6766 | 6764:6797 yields -2.76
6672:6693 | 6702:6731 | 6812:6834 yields -2.30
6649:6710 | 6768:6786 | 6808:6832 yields 0.17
